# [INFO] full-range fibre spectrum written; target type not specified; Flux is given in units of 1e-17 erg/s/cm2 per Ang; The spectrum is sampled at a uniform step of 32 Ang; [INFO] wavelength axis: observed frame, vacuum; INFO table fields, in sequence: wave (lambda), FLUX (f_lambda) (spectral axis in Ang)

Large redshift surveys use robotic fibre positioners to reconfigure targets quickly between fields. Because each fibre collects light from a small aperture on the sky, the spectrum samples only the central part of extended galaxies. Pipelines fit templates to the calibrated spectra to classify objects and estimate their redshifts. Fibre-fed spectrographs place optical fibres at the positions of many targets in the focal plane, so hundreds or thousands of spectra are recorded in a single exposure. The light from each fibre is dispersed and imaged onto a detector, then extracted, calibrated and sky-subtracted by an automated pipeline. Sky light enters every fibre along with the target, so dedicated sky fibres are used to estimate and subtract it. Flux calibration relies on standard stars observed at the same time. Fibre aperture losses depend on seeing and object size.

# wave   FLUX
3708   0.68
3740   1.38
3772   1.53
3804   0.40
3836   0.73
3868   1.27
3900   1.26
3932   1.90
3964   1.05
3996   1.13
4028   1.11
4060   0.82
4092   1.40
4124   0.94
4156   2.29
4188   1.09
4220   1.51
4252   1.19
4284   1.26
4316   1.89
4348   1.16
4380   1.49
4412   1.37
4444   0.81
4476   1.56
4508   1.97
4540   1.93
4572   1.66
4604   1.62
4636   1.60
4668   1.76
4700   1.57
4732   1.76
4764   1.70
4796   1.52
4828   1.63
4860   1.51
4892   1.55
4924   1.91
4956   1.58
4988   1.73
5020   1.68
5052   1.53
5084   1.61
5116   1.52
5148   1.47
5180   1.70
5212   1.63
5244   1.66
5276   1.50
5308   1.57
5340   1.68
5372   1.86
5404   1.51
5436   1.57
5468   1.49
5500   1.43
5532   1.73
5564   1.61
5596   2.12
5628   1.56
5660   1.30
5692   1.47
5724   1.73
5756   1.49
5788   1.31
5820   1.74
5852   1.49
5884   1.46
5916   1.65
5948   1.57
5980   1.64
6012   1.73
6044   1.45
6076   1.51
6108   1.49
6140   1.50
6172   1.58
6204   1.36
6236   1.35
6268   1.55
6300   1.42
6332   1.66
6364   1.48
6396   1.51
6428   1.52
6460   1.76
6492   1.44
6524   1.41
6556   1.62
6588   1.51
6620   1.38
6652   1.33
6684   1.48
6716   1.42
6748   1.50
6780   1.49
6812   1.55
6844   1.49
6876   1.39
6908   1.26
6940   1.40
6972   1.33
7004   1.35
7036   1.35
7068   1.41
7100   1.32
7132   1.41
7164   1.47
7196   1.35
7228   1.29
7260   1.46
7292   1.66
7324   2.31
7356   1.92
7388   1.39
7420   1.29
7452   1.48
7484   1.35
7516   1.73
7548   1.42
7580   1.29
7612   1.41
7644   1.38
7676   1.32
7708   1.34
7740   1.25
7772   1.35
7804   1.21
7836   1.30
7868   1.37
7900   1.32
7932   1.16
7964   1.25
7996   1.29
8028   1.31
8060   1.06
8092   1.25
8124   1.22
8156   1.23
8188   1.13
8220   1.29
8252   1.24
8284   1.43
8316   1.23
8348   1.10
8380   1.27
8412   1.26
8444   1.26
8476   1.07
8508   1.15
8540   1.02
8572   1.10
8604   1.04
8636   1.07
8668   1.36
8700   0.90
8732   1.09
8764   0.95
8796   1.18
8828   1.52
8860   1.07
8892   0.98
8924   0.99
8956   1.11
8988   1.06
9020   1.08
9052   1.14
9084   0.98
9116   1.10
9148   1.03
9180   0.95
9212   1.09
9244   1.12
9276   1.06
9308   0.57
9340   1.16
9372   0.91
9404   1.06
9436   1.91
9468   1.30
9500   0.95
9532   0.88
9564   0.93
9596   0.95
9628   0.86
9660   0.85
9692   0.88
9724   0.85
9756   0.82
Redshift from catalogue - 0.118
